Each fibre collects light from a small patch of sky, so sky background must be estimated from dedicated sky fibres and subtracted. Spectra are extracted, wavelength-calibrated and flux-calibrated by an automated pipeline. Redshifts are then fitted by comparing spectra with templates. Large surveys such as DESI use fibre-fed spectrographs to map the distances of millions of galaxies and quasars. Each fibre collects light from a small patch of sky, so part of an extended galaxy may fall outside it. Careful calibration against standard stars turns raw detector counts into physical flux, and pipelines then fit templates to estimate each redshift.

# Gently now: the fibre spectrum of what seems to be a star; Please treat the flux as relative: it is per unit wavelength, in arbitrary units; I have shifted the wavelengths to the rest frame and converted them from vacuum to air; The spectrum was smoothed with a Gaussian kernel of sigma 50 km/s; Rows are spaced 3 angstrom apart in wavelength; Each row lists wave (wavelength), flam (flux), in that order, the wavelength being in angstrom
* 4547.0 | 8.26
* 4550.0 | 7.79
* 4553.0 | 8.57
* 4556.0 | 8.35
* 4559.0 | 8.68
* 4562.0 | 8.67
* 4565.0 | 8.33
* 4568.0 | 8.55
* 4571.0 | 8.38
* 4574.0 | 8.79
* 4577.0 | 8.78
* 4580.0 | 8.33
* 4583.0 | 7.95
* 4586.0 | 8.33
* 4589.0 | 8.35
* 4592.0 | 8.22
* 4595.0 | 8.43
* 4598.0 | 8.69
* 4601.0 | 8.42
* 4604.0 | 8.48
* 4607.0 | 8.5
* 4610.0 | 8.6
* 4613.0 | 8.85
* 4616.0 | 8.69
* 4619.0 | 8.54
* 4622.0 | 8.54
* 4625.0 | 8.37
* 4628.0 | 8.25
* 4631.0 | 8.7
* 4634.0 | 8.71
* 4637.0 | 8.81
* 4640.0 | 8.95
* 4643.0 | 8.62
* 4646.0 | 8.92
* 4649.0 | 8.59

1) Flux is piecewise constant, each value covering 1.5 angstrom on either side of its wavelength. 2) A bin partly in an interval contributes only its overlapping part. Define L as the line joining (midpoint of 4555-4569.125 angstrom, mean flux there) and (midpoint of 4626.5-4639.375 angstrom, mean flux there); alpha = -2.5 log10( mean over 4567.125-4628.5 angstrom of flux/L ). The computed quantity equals 0.013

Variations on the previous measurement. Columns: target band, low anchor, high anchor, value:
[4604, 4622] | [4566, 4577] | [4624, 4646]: 0.00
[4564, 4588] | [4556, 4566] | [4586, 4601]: 0.01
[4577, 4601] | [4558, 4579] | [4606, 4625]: 0.03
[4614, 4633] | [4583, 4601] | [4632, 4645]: 0.01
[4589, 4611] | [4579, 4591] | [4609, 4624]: -0.01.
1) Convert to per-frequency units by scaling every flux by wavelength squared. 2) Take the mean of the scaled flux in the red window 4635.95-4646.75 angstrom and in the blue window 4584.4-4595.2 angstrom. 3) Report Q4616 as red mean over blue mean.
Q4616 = 1.1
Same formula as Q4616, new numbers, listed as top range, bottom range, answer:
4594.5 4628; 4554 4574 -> 1.02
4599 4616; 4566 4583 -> 1.02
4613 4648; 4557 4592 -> 1.05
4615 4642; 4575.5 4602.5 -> 1.04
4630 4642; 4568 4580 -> 1.05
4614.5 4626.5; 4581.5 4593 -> 1.05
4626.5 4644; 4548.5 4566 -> 1.07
